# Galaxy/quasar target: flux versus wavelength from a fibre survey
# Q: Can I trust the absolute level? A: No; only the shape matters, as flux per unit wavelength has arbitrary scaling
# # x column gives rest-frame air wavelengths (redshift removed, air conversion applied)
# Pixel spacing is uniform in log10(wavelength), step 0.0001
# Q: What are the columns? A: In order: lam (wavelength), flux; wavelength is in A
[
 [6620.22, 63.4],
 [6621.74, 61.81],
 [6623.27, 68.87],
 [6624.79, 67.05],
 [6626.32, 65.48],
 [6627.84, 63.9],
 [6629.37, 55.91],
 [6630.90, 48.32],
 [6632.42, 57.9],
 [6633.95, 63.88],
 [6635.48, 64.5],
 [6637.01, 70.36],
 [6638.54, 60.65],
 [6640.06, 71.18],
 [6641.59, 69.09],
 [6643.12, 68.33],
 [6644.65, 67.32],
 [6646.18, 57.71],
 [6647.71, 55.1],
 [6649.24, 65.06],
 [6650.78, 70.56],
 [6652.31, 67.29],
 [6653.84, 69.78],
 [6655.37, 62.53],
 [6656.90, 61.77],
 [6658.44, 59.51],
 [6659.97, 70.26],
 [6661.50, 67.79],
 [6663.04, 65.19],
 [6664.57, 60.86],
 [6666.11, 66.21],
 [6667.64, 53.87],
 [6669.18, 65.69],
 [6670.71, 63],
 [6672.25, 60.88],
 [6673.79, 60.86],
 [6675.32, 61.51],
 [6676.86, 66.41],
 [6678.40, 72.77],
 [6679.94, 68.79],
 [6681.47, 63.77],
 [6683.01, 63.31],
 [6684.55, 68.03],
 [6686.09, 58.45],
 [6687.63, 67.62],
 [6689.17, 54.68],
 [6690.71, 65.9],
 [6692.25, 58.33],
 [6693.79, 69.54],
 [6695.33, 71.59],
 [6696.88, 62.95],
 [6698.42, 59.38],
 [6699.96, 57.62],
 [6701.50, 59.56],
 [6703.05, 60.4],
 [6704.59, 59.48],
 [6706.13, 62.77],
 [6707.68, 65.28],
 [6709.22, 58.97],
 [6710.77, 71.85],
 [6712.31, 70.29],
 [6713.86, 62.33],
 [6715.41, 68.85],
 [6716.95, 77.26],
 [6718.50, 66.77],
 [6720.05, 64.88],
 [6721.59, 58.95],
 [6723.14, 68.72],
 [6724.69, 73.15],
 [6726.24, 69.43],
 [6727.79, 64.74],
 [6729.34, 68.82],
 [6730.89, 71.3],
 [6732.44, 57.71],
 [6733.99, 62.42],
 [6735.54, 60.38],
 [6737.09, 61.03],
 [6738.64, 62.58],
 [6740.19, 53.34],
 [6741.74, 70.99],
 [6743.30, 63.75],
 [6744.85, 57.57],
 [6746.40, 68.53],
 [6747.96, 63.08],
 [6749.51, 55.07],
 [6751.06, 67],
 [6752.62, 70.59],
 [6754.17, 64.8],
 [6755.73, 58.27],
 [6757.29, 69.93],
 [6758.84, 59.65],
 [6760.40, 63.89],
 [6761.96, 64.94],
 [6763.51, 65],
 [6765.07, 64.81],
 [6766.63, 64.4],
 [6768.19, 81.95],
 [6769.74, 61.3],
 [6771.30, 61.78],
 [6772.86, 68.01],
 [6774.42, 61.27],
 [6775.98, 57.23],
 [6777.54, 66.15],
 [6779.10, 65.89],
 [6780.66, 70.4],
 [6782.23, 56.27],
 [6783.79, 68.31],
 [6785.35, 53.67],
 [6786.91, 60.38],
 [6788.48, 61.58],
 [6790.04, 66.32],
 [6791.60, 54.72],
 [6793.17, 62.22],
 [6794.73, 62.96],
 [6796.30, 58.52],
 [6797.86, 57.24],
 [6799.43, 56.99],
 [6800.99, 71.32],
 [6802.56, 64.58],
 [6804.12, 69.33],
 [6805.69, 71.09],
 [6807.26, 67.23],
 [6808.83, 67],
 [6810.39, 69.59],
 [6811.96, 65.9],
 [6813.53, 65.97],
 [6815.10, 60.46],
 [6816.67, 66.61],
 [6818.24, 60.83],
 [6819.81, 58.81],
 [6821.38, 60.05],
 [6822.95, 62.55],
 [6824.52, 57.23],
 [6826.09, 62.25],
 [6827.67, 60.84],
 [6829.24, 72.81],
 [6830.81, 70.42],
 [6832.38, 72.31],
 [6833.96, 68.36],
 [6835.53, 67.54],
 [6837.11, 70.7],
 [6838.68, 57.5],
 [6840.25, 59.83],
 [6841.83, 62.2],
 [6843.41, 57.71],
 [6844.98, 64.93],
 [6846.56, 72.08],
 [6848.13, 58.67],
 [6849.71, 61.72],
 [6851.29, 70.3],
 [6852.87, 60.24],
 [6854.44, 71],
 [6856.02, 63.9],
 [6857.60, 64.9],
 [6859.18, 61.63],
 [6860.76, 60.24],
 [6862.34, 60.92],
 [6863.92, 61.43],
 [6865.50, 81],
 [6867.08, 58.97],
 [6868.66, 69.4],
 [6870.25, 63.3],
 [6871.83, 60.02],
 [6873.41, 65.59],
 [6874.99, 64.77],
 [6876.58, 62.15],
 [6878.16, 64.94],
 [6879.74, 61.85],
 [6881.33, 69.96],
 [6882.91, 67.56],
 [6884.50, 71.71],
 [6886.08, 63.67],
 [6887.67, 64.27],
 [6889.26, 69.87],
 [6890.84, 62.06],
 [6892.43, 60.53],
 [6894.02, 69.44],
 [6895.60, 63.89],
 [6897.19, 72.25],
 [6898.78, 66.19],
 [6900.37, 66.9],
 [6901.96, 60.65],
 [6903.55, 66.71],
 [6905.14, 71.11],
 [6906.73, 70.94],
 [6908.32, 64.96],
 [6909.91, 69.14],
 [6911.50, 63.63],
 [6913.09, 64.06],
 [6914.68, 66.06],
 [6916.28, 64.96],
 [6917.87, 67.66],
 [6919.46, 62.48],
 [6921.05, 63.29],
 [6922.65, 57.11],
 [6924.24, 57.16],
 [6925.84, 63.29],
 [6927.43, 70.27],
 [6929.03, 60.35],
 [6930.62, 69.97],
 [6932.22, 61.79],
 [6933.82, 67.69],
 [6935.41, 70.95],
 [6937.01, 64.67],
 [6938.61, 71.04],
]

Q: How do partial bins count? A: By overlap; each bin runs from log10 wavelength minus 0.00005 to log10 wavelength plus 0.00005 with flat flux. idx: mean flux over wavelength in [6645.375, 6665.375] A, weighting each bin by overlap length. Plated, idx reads 64.1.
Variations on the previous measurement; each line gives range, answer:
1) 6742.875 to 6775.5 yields 64.5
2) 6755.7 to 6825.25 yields 63.7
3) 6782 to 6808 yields 62.6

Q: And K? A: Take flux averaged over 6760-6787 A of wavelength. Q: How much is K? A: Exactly 64.3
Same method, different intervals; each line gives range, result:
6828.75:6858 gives 65.6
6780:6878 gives 64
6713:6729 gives 67.5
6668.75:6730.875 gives 64.9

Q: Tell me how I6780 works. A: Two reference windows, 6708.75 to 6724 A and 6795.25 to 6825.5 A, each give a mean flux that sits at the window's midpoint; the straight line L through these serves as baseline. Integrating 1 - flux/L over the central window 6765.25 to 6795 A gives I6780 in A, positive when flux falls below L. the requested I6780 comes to 0.6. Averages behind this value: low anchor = 67.1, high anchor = 63.7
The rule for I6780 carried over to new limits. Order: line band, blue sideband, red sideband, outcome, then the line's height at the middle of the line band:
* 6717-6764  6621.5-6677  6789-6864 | -0.4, 63.9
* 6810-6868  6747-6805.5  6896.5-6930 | 0.0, 64.3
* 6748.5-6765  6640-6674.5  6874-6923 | 0.2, 64.8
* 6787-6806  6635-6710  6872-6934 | 0.6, 64.7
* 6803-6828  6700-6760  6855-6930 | 0.2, 64.8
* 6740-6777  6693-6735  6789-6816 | 0.3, 64.8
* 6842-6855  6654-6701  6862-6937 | 0.1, 65.1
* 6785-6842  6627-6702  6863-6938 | 0.9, 64.8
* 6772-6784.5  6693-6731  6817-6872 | 0.2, 65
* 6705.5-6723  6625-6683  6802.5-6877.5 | -0.6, 64.2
